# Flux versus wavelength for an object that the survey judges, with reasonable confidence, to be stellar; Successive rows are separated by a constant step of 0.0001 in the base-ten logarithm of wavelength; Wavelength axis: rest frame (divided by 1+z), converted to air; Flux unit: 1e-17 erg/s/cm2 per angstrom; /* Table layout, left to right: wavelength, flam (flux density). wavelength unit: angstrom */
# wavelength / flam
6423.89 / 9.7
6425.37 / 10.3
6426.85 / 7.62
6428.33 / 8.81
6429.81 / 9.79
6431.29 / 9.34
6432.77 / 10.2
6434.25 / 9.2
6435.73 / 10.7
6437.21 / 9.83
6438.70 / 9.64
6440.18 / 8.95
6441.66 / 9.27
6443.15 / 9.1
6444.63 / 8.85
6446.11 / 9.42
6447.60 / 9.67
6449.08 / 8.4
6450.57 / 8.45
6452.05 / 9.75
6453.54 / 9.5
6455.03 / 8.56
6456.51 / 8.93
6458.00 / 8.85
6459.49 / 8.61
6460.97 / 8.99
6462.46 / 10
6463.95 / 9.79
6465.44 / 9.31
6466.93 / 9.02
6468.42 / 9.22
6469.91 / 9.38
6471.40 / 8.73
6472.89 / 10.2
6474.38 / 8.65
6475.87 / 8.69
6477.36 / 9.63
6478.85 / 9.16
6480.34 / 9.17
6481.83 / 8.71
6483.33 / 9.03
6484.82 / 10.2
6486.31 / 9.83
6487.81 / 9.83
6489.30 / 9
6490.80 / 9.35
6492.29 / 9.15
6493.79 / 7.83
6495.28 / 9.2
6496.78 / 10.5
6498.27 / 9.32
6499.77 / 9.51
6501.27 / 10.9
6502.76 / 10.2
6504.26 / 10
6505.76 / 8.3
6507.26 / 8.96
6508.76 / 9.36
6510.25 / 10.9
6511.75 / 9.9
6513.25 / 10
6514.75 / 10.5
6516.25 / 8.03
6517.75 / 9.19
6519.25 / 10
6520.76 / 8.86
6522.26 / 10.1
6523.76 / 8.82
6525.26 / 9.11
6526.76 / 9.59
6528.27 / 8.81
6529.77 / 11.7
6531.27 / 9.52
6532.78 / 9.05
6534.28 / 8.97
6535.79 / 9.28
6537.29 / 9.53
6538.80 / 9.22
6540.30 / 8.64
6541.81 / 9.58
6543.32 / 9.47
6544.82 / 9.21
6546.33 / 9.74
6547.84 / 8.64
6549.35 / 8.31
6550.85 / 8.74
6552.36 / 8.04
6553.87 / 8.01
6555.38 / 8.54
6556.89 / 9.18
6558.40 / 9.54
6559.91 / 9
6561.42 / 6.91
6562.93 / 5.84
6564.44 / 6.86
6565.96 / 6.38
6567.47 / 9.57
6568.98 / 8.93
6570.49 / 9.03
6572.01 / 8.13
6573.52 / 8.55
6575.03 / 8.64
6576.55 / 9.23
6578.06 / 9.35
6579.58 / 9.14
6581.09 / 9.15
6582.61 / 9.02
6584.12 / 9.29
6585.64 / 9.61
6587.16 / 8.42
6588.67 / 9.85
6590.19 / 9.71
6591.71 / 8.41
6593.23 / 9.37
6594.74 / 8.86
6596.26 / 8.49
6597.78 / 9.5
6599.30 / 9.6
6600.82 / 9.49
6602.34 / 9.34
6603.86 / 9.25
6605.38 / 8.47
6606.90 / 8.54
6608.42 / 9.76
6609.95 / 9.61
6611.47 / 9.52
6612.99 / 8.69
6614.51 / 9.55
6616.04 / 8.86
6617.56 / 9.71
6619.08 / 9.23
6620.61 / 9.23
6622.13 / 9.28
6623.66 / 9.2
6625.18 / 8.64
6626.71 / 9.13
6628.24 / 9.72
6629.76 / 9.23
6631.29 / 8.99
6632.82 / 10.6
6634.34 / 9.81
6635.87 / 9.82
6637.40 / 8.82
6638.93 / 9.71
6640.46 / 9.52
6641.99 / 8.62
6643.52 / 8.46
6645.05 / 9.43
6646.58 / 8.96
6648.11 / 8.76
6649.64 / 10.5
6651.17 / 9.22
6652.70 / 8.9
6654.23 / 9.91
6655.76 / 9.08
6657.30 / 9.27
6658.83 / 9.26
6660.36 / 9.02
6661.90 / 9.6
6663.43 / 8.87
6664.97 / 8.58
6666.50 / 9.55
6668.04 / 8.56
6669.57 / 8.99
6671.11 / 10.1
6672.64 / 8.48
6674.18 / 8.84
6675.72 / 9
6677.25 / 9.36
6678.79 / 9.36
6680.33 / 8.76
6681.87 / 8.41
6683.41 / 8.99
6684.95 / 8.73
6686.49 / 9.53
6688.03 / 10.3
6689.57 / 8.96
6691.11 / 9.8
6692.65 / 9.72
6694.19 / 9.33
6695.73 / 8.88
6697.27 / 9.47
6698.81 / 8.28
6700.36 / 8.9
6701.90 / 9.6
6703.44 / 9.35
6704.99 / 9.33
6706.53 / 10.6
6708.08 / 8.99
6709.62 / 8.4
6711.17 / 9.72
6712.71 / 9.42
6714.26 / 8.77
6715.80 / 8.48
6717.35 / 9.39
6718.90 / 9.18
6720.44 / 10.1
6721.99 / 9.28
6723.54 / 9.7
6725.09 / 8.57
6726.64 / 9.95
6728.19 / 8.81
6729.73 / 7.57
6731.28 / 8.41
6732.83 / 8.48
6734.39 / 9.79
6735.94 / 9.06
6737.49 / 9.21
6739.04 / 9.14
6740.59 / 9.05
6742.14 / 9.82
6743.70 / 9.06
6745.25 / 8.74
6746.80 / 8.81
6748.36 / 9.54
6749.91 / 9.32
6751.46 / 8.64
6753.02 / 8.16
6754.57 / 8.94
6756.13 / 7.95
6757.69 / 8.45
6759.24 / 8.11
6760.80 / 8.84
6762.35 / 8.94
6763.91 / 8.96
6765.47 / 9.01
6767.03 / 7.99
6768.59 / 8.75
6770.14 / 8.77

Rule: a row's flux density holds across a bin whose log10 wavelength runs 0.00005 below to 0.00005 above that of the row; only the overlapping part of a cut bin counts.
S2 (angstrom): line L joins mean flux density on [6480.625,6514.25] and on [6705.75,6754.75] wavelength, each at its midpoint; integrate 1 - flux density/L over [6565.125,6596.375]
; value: 1.6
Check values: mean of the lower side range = 9.55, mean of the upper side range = 9.1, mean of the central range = 8.91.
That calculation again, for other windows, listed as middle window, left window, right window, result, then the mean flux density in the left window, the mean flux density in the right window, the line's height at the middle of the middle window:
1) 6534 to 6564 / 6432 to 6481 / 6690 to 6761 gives 1.65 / 9.27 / 9.07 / 9.2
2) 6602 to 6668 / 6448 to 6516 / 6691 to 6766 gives -0.59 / 9.36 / 9.05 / 9.17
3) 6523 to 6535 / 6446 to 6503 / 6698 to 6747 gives -0.25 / 9.29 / 9.13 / 9.25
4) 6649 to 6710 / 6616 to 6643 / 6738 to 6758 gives -0.42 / 9.34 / 8.91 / 9.16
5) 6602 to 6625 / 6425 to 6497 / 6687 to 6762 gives -0.09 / 9.26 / 9.09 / 9.16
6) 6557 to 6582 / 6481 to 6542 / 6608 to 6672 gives 2.59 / 9.47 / 9.29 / 9.39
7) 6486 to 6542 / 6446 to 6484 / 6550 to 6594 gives -3.61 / 9.14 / 8.64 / 8.91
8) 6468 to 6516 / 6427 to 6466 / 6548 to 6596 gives -2.25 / 9.28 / 8.63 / 9.04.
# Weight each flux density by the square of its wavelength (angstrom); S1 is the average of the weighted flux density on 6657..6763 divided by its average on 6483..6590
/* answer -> 1.05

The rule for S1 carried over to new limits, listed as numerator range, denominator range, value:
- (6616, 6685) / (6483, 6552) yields 1.02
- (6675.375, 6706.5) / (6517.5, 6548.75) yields 1.03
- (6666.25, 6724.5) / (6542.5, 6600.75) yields 1.09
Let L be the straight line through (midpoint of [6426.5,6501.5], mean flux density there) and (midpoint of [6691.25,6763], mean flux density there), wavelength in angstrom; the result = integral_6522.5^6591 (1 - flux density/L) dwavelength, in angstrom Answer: 2.3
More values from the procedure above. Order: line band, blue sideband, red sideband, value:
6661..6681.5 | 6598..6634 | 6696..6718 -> 0.4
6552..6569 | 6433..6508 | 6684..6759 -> 2.2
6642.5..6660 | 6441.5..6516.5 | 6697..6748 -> -0.1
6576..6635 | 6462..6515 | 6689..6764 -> 0.1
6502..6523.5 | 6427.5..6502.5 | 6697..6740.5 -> -0.7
